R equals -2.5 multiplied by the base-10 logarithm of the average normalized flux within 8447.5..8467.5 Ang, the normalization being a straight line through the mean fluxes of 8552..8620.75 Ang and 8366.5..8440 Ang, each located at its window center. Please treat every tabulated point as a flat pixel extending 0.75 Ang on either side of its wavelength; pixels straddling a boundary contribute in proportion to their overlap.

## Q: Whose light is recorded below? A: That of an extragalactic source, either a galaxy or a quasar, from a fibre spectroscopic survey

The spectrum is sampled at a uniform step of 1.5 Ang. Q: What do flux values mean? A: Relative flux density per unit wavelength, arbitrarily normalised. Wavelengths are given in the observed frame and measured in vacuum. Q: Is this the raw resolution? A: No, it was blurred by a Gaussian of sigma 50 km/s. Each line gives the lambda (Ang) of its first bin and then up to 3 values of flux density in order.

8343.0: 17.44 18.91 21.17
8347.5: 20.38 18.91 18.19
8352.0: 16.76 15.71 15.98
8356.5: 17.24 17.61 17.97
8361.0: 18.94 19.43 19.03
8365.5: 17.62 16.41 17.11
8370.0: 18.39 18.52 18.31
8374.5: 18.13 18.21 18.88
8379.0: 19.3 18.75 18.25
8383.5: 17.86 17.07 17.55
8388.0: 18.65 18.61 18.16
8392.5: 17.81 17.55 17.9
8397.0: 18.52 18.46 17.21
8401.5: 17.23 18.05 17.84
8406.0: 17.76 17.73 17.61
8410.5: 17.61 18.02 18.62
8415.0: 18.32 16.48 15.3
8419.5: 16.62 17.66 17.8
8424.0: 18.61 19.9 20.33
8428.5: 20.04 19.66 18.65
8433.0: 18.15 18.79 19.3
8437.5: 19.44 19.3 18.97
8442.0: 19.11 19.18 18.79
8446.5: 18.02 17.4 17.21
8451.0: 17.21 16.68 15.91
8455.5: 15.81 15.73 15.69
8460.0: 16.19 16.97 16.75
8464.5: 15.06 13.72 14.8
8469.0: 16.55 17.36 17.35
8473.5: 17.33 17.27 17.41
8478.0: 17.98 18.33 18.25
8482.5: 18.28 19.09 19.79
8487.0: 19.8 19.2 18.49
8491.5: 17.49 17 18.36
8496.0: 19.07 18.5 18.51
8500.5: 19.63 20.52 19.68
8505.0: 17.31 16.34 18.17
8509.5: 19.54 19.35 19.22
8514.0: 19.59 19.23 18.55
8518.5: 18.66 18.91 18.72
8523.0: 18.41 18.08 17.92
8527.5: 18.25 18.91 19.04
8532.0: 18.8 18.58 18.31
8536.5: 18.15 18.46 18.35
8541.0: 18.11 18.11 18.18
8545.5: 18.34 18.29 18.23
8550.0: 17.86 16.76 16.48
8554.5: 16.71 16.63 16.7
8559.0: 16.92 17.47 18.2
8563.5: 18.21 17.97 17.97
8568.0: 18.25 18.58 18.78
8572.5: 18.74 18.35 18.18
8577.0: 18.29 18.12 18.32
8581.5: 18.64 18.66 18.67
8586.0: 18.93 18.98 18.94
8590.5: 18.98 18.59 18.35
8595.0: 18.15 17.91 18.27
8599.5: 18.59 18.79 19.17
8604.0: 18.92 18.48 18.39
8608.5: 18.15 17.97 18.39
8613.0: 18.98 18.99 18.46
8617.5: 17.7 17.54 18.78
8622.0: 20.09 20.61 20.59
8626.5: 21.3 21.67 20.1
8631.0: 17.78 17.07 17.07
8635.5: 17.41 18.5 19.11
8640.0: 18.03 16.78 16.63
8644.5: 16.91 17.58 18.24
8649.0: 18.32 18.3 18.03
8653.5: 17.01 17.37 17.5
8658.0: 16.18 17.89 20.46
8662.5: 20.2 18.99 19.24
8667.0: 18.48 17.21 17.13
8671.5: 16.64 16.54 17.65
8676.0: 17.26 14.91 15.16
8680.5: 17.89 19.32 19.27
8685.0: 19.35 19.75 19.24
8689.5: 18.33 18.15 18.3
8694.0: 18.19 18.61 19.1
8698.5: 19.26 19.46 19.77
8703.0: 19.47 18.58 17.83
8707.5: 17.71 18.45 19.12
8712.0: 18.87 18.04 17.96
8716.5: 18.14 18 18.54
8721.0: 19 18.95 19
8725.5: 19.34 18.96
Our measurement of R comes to 0.13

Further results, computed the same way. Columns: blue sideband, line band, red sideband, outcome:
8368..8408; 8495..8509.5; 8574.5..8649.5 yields -0.02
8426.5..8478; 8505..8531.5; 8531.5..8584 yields -0.05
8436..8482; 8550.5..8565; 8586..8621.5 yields 0.06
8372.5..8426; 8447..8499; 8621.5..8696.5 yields 0.04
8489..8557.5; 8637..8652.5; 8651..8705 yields 0.03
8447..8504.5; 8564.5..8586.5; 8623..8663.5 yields -0.02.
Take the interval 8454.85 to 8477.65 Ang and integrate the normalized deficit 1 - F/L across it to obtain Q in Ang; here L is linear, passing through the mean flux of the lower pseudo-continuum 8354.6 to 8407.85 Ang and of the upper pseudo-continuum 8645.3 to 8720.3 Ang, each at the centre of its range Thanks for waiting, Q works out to 2.2 Ang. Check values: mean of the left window 18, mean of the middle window 16.3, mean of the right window 18.2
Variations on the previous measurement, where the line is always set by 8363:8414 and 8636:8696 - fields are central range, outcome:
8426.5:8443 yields -1.1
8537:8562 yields 0.5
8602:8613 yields -0.3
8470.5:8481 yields 0.2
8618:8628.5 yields -1.2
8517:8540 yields -0.7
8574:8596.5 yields -0.7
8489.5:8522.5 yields -1.2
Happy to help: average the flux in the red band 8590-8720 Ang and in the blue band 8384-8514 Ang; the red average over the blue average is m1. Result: 1.0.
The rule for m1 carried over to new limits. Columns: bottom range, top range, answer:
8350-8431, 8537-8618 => 1.01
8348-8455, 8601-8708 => 1.02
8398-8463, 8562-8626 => 1.04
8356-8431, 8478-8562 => 1.01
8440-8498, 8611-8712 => 1.05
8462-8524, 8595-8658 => 1.01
